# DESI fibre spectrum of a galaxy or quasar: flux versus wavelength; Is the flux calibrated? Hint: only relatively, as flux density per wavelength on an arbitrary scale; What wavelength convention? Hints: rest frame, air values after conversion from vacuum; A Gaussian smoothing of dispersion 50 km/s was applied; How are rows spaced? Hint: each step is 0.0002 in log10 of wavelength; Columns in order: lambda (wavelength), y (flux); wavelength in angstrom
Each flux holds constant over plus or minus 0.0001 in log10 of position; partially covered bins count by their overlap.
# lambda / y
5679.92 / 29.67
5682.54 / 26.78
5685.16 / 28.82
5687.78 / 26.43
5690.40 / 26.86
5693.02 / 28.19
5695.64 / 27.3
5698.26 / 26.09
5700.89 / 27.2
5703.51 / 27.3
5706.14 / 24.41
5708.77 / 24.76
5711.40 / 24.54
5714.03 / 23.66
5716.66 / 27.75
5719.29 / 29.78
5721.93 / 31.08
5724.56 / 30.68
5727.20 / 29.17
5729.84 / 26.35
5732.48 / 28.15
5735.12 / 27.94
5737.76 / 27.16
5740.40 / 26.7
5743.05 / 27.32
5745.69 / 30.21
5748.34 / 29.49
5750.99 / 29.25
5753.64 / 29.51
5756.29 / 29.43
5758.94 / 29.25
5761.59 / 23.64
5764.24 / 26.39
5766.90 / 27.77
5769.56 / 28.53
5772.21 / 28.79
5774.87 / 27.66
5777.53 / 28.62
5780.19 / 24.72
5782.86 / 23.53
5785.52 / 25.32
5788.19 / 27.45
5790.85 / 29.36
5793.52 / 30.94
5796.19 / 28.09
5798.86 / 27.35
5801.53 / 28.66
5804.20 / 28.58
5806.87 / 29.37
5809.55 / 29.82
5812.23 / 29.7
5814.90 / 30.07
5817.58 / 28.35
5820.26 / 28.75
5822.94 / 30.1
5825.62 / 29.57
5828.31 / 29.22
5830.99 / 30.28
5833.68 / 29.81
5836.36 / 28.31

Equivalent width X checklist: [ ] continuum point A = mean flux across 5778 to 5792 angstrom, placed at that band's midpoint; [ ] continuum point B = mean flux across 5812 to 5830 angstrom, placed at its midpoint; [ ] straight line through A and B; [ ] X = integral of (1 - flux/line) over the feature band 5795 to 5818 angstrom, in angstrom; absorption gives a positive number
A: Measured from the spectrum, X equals -0.7 angstrom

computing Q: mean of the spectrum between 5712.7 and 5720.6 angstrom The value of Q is 27.1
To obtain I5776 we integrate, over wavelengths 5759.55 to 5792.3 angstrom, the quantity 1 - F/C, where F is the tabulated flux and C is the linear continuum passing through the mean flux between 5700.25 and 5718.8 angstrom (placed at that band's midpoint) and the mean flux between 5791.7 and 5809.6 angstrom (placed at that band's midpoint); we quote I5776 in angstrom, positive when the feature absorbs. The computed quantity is 1.4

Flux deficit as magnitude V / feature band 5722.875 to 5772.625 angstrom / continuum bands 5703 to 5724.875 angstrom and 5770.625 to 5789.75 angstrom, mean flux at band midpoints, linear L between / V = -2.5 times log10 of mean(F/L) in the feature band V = -0.06 mag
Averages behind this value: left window 26.9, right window 26.7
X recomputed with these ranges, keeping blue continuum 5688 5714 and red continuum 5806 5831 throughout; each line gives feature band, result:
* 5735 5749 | -0.39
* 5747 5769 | -0.27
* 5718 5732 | -1.30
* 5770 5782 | 0.38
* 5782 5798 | 0.63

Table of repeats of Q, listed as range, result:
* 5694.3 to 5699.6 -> 26.7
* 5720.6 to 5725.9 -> 30.9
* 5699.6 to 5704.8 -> 27.3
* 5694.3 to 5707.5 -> 26.5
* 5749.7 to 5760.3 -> 29.4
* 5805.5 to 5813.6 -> 29.6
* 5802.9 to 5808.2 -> 29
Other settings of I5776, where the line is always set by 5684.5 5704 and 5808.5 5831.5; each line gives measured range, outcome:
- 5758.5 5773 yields 0.66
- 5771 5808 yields 1.57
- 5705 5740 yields 0.52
